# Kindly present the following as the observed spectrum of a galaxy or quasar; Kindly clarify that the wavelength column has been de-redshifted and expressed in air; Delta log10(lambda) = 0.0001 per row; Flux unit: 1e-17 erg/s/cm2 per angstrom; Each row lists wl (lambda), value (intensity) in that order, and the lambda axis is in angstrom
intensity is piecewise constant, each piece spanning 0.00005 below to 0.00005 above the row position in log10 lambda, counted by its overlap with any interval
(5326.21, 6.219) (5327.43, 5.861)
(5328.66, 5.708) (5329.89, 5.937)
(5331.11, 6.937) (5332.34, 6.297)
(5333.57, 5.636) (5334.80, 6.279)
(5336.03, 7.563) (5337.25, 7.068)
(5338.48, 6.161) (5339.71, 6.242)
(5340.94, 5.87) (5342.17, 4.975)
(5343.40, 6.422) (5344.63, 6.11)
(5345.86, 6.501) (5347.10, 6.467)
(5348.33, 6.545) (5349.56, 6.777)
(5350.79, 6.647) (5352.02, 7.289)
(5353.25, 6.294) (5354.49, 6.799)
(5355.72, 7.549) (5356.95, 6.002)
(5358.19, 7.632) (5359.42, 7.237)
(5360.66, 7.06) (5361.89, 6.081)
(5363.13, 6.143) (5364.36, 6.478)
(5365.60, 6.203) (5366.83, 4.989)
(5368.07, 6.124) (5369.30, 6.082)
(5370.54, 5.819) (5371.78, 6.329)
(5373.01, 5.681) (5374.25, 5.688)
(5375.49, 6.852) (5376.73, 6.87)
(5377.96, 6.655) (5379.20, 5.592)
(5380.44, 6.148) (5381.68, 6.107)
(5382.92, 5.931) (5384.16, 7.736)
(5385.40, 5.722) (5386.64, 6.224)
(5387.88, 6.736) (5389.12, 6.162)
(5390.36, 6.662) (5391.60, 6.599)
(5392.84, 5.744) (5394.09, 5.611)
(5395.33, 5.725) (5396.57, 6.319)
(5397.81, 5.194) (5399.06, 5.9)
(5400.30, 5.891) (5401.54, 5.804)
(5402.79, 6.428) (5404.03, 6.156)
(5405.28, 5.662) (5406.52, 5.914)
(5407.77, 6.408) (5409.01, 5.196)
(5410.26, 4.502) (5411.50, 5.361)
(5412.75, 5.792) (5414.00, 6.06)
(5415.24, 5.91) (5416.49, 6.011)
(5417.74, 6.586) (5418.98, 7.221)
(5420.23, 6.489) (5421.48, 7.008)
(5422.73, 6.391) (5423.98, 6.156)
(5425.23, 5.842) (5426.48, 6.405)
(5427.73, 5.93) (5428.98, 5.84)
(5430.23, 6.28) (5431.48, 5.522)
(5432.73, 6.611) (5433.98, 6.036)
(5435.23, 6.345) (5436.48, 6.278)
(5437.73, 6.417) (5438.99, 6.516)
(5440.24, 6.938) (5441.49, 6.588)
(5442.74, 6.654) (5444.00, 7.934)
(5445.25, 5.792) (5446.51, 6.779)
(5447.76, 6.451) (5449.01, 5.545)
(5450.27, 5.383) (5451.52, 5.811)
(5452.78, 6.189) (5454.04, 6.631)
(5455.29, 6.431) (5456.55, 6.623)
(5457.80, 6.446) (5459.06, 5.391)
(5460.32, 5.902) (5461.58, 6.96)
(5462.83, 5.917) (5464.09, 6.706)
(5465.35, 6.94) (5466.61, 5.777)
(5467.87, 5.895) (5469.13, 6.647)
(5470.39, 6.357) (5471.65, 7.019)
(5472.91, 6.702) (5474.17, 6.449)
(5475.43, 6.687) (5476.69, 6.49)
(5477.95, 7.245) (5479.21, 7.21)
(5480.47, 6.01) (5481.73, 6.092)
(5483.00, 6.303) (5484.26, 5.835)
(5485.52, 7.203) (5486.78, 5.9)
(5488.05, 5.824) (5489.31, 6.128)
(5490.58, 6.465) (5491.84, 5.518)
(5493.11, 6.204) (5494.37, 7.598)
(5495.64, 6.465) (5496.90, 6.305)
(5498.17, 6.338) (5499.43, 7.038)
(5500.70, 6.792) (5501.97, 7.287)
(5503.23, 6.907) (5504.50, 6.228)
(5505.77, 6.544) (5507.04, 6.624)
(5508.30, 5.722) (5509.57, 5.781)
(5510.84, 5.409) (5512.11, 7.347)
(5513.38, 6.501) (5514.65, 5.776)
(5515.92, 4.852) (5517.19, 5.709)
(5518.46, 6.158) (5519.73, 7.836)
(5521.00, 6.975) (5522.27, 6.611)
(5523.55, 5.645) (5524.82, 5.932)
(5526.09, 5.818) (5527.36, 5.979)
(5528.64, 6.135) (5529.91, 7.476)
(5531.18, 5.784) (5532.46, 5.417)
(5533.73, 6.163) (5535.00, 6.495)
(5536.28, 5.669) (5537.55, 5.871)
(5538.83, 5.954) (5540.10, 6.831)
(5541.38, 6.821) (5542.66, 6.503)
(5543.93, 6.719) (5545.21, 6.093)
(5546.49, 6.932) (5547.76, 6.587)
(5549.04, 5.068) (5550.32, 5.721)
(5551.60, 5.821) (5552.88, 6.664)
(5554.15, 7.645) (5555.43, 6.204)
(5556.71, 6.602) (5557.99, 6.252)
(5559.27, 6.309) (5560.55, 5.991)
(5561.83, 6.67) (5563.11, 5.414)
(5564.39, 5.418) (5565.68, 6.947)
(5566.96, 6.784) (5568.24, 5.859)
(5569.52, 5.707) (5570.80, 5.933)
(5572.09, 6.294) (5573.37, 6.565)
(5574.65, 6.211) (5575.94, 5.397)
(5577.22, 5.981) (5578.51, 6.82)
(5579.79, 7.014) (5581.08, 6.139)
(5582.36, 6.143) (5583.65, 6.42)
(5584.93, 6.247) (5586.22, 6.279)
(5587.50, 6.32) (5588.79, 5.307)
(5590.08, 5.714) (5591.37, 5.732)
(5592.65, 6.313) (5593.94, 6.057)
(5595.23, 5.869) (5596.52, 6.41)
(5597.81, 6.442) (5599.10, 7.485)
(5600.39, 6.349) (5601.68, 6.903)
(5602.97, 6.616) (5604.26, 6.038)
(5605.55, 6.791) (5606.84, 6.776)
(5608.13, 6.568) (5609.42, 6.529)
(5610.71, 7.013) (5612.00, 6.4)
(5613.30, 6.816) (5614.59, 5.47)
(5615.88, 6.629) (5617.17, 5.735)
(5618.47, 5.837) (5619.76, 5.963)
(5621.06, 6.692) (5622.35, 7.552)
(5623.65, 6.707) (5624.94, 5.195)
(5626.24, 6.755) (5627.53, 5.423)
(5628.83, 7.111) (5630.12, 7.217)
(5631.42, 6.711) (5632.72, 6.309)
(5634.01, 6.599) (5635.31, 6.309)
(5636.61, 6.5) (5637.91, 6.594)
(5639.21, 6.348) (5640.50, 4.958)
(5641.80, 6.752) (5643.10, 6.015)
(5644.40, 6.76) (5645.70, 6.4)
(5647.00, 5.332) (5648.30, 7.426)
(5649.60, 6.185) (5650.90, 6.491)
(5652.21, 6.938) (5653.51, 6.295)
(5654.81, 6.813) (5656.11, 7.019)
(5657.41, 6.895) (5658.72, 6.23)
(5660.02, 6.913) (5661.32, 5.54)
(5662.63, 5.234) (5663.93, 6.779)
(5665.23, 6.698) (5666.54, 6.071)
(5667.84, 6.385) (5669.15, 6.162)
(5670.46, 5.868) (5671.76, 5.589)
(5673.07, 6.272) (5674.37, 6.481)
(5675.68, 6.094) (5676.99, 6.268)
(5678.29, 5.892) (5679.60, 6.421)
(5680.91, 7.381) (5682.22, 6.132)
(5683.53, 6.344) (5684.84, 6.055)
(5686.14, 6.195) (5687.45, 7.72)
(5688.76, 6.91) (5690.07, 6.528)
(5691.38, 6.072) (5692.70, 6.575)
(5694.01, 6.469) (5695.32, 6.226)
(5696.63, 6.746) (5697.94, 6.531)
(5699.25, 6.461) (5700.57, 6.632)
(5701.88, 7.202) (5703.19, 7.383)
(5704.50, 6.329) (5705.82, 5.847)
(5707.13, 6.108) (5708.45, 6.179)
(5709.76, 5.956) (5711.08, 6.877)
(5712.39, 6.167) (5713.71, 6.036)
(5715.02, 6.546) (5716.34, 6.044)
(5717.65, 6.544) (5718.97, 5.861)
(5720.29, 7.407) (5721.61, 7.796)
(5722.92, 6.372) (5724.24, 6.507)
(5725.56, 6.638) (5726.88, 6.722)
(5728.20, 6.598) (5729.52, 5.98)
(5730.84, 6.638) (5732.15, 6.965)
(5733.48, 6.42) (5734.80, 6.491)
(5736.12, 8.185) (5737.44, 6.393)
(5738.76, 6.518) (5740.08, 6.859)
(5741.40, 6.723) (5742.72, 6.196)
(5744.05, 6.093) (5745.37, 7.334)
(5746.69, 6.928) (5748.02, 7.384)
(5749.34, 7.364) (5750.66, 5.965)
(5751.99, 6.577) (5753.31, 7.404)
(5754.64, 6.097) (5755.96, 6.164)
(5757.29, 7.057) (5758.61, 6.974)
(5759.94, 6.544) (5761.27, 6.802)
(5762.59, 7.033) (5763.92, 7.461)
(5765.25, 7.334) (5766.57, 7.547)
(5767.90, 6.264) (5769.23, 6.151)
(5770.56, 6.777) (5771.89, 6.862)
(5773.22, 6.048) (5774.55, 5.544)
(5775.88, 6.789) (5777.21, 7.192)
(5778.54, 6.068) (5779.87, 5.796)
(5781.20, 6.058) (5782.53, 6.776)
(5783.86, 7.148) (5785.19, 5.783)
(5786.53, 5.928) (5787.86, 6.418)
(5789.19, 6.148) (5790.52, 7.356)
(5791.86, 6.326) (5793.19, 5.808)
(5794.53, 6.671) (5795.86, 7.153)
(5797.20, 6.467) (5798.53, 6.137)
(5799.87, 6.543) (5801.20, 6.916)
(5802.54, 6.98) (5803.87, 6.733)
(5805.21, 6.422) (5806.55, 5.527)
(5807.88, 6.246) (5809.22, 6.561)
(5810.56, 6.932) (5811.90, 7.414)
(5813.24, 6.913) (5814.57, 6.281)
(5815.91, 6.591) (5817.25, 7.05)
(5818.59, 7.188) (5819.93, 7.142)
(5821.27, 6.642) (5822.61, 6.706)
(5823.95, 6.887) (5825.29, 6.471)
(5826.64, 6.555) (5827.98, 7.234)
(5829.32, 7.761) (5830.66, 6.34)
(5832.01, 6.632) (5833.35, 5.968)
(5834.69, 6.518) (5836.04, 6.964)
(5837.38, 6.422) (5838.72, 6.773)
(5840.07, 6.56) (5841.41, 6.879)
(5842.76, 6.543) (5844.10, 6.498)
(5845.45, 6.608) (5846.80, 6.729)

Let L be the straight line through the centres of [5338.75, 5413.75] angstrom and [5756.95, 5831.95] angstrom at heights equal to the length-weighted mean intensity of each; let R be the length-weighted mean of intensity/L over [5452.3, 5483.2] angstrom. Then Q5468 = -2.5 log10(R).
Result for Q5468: -0.03 mag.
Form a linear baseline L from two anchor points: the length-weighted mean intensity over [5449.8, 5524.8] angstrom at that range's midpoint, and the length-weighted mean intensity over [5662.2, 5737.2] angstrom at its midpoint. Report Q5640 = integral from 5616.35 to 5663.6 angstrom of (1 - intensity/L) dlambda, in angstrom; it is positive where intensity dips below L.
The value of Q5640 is 0.4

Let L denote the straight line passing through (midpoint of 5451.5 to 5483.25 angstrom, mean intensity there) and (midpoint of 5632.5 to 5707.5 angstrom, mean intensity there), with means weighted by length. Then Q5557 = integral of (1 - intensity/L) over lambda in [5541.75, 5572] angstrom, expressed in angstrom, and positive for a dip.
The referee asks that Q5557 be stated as 0.8 angstrom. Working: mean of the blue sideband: 6.43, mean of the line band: 6.26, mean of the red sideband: 6.41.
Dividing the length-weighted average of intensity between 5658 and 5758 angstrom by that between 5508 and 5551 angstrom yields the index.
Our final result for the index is 1.1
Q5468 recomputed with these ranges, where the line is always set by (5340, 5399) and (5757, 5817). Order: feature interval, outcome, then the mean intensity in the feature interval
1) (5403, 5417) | 0.11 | 5.74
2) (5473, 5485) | -0.02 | 6.5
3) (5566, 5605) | 0.03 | 6.25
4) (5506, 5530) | 0.03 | 6.2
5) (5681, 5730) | 0.00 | 6.52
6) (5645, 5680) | 0.03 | 6.32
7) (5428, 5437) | 0.04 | 6.12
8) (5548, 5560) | 0.03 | 6.26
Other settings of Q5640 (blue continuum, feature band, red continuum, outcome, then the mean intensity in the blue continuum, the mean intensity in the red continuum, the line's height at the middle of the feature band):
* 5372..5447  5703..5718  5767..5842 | 0.4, 6.19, 6.58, 6.49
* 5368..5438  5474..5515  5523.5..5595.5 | -1.8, 6.12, 6.19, 6.16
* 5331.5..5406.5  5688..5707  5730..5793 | 0.1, 6.29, 6.65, 6.59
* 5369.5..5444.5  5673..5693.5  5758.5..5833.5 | 0.1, 6.18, 6.63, 6.5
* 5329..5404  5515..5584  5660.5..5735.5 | 1.5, 6.31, 6.43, 6.37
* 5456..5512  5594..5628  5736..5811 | 0.4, 6.42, 6.61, 6.5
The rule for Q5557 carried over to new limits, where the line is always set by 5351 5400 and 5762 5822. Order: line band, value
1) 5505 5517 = 0.7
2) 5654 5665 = 0.1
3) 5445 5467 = 0.5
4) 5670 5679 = 0.6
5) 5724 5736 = -0.1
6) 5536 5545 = 0.1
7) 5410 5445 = 0.3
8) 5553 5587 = 0.8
